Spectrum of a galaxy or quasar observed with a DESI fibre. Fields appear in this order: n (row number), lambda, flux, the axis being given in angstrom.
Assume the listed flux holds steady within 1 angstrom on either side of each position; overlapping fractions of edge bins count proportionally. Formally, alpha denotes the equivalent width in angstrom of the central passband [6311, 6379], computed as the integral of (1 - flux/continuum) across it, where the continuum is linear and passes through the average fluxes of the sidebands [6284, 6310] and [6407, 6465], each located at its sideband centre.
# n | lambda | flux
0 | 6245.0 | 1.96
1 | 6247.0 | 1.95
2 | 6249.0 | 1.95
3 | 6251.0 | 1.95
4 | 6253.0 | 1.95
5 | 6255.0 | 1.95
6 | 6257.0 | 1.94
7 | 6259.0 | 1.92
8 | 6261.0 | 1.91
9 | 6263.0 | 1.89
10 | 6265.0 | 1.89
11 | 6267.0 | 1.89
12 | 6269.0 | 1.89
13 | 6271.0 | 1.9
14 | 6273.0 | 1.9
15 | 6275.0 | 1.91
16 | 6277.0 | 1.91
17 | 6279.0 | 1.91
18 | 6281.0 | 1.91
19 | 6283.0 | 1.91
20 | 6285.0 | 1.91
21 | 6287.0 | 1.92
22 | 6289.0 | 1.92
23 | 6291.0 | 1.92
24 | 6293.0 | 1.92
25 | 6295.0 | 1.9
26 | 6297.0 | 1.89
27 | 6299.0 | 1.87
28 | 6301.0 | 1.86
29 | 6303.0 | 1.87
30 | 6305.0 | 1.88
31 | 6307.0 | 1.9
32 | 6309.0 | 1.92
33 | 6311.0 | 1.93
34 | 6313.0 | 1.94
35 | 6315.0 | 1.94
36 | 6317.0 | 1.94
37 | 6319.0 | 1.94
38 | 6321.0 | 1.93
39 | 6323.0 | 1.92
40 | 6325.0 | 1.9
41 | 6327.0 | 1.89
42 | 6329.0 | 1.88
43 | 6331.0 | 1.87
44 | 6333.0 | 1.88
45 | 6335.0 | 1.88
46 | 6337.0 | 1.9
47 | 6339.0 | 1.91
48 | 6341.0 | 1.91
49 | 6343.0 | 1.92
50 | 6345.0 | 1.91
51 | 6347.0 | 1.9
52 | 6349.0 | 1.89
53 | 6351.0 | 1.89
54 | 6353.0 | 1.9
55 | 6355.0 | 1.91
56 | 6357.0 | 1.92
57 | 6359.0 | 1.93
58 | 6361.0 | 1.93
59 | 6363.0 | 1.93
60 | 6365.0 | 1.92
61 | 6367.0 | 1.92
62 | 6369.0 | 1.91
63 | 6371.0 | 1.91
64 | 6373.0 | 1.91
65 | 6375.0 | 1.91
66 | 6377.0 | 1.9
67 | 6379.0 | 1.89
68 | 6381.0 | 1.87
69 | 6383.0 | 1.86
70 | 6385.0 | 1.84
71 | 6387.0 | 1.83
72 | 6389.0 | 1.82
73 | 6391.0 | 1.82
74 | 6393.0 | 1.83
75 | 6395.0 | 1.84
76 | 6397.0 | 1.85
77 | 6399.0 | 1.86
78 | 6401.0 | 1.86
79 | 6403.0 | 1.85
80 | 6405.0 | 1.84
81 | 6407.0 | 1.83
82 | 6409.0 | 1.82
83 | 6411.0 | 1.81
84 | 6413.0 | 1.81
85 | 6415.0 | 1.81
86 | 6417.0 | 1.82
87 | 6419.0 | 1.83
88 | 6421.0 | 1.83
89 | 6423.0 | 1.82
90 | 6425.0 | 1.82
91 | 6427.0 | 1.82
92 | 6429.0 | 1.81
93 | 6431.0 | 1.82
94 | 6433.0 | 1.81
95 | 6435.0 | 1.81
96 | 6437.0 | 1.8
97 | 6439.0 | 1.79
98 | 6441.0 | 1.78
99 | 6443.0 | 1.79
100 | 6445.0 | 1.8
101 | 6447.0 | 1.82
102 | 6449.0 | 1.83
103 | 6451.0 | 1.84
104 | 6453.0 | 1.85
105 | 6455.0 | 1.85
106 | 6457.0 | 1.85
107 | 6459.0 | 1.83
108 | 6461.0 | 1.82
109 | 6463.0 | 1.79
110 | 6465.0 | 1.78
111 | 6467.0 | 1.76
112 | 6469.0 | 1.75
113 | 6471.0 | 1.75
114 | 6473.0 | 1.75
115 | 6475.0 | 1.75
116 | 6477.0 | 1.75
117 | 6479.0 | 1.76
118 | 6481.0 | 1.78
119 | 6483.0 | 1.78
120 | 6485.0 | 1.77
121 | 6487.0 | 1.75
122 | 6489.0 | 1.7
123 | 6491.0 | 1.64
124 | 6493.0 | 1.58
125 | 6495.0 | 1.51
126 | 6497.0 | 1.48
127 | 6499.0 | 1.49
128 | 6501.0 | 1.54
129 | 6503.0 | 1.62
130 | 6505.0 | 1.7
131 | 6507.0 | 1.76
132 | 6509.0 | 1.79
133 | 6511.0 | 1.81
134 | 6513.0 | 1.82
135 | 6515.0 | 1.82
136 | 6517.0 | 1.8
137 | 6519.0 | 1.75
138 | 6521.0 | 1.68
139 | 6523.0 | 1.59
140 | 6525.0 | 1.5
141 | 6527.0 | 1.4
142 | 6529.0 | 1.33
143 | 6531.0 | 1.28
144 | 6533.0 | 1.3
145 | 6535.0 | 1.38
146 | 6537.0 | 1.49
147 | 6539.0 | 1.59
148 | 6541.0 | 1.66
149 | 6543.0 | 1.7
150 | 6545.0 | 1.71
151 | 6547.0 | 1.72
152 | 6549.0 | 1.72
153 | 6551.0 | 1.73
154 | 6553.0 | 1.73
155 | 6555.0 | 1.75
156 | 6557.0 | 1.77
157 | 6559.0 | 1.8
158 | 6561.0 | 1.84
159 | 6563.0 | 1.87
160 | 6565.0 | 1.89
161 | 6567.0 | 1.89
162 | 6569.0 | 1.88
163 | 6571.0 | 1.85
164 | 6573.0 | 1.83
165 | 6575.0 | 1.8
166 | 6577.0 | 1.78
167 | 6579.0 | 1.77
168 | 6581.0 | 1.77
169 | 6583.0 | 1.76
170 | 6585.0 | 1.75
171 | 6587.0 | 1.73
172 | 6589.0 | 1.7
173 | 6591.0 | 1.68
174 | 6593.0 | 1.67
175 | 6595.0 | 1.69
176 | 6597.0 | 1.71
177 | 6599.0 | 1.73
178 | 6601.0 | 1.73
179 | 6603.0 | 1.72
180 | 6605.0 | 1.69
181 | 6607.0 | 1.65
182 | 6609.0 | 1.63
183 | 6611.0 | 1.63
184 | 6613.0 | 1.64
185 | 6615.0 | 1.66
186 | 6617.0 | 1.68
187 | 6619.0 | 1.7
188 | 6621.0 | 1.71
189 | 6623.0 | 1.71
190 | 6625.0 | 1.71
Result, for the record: -1.5 angstrom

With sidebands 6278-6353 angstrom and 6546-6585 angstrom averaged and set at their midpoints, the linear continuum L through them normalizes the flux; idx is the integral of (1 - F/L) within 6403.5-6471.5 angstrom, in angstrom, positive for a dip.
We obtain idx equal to 1.5 angstrom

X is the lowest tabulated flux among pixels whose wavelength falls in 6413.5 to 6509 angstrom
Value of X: 1.48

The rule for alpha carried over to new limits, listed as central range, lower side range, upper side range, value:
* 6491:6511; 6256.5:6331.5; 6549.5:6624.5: 1.9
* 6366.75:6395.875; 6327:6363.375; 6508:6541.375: -0.5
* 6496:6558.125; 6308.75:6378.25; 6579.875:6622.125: 4.7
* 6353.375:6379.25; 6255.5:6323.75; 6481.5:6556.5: -1.4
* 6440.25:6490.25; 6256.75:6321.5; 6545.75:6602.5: 1.0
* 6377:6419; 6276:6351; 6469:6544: -1.2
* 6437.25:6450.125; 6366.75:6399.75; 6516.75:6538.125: -0.7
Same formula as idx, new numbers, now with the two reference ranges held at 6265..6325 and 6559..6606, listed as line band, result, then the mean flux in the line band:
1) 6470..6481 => 0.4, 1.75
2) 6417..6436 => 0.3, 1.82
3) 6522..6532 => 2.1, 1.42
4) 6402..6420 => 0.3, 1.82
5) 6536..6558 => 1.2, 1.69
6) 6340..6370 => -0.5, 1.91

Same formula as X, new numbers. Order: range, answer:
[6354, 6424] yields 1.81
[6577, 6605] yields 1.67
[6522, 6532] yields 1.28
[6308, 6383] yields 1.86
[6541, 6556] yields 1.66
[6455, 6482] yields 1.75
